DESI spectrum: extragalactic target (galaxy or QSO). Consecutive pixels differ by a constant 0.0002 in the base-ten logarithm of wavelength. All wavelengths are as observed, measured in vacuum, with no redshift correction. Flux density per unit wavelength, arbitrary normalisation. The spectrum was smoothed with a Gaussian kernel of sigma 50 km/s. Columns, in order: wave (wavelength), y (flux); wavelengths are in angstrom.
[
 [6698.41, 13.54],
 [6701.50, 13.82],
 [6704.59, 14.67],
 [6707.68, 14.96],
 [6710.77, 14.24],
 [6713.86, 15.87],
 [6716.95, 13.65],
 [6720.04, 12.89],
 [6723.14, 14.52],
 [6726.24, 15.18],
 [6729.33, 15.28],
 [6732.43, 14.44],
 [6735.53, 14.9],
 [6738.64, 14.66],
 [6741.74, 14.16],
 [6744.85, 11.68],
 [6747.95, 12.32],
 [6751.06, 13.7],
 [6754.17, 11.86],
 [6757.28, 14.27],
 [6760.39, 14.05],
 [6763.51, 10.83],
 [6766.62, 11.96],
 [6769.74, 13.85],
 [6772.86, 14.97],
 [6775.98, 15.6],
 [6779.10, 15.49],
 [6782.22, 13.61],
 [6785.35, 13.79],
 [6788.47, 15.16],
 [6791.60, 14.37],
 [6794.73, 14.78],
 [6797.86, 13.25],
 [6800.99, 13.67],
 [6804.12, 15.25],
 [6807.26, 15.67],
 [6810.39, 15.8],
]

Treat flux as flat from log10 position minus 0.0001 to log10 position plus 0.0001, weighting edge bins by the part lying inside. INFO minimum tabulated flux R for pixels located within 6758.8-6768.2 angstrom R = 10.83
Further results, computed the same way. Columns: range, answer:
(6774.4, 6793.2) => 13.61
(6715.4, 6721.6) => 12.89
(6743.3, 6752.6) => 11.68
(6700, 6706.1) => 13.82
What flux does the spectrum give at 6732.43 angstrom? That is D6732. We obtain 14.44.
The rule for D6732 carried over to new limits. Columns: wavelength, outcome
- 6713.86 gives 15.87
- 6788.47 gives 15.16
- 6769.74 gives 13.85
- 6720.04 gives 12.89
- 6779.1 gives 15.49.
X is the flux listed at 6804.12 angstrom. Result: 15.25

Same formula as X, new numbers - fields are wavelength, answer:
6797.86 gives 13.25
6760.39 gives 14.05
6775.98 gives 15.6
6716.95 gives 13.65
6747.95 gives 12.32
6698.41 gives 13.54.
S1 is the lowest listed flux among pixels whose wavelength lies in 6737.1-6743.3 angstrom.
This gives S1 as 14.16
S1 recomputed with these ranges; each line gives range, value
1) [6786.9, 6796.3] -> 14.37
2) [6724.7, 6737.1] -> 14.44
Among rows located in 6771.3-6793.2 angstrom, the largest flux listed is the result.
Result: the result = 15.6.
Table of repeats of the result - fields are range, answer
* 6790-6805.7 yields 15.25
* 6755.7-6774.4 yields 14.97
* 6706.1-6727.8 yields 15.87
